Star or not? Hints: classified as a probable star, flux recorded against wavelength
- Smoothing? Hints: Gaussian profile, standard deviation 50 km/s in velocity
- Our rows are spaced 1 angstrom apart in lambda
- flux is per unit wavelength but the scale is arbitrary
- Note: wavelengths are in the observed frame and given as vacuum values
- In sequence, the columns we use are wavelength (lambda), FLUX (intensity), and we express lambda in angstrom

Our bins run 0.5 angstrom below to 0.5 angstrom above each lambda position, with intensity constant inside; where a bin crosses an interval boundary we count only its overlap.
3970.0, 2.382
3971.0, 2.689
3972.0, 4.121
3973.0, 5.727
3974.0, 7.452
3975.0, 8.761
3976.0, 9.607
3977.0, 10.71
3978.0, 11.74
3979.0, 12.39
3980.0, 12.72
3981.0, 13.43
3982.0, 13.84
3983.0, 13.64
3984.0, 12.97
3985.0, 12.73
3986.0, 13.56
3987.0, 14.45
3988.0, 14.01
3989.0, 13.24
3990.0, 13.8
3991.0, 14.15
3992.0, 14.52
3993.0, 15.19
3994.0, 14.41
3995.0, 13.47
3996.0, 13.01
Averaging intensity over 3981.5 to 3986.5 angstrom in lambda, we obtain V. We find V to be 13.3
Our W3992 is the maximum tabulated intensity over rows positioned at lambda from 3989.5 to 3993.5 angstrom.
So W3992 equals 15.19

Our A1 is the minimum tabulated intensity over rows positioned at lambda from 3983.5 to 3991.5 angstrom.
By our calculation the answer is 12.73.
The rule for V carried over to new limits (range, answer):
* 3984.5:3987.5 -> 13.6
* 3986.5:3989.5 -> 13.9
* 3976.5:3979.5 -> 11.6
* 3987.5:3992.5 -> 13.9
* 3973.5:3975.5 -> 8.11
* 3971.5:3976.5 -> 7.13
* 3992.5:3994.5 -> 14.8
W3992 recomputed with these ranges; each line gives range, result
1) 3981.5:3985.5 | 13.84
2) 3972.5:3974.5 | 7.452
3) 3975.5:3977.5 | 10.71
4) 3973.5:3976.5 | 9.607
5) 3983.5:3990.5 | 14.45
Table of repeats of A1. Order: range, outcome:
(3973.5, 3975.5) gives 7.452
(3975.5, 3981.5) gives 9.607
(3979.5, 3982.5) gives 12.72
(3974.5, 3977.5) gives 8.761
